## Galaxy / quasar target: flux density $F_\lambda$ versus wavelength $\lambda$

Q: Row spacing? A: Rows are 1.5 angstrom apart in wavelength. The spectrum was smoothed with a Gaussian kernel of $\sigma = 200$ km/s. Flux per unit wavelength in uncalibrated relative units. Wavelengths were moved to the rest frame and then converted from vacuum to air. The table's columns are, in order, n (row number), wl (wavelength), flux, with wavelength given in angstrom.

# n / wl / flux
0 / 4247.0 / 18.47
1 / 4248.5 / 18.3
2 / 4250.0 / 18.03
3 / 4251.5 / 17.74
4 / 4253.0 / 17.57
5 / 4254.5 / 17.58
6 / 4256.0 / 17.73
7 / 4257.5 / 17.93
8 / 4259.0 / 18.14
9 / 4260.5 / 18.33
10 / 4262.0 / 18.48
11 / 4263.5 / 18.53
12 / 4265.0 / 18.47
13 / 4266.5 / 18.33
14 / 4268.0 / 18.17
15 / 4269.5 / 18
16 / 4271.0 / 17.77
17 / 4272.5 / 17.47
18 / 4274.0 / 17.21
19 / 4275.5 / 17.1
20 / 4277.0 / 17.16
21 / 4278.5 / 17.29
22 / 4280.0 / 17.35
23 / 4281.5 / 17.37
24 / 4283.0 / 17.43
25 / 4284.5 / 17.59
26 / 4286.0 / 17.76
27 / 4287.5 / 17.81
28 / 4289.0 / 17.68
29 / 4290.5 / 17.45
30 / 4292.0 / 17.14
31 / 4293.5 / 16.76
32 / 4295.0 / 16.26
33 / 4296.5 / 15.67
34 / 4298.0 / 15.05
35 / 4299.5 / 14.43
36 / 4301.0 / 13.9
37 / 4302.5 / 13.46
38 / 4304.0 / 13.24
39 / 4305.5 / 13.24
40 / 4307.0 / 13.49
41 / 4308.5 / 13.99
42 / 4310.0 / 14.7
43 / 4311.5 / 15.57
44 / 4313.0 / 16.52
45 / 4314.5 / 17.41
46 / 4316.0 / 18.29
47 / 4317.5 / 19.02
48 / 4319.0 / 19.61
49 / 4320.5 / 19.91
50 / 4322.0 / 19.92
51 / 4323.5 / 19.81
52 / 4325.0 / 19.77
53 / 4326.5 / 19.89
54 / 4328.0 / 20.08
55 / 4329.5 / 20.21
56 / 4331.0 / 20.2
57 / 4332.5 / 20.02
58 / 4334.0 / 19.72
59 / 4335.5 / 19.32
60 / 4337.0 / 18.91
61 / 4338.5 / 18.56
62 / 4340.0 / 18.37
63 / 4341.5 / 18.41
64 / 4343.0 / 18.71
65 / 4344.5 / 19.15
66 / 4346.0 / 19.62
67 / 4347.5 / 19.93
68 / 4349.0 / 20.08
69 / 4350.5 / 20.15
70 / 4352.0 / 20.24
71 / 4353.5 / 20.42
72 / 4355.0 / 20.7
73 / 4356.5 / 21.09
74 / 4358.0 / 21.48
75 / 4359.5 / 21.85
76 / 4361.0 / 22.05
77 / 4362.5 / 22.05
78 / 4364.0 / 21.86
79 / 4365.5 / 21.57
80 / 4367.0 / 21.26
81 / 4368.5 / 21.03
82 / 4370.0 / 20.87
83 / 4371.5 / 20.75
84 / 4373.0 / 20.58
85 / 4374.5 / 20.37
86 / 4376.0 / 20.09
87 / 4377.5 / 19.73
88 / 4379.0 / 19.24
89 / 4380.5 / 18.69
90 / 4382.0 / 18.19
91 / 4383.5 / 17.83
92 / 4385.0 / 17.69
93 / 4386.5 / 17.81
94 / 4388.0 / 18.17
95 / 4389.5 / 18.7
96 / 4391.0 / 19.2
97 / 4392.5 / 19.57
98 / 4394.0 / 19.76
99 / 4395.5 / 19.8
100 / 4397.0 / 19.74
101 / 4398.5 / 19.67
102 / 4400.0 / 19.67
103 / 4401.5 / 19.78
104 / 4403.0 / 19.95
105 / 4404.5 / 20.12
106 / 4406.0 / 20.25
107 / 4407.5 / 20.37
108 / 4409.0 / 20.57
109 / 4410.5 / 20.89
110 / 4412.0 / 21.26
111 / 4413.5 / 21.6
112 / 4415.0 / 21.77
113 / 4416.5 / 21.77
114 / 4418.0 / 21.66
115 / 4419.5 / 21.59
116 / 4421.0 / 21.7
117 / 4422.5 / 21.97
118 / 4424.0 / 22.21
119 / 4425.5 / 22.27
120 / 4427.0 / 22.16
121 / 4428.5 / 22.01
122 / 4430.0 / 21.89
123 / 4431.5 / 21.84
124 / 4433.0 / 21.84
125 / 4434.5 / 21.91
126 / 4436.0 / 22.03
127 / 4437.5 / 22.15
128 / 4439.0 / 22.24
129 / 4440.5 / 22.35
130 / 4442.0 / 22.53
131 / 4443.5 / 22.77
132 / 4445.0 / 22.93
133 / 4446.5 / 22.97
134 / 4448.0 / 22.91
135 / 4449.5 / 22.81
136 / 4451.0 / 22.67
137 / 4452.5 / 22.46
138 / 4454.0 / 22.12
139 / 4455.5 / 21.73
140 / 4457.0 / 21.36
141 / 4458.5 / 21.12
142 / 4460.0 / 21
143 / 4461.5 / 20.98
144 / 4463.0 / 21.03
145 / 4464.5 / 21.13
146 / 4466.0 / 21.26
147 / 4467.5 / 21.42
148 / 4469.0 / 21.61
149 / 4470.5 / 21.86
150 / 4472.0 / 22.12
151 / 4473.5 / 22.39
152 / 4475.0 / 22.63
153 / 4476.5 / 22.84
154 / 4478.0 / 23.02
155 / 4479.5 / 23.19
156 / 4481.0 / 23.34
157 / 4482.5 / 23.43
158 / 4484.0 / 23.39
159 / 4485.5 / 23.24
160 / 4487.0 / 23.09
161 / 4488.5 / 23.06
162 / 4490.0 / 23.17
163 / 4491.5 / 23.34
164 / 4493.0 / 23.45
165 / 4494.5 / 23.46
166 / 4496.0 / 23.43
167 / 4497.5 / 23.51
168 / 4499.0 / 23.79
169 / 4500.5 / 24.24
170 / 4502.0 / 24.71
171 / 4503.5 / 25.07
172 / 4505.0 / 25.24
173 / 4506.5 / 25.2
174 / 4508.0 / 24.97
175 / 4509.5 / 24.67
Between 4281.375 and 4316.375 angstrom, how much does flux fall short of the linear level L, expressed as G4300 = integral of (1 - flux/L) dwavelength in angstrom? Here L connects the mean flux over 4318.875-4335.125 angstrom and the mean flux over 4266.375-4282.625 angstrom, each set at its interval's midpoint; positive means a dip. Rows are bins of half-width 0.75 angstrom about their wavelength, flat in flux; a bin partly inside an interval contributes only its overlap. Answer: 5.1 angstrom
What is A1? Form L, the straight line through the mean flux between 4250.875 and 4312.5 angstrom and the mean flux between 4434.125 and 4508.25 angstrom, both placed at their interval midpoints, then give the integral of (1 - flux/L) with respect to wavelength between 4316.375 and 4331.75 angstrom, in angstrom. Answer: -1.46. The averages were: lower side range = 16.7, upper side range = 22.8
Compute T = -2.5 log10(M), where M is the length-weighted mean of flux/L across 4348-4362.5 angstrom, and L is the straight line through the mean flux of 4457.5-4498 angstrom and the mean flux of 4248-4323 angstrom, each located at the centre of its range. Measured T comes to -0.10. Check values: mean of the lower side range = 17.1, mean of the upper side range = 22.5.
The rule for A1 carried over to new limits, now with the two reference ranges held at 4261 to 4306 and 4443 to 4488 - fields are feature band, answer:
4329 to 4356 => -1.47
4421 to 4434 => -0.52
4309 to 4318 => 0.48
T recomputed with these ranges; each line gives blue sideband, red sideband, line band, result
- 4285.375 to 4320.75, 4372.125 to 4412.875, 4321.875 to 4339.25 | -0.149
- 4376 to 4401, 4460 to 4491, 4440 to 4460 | -0.046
